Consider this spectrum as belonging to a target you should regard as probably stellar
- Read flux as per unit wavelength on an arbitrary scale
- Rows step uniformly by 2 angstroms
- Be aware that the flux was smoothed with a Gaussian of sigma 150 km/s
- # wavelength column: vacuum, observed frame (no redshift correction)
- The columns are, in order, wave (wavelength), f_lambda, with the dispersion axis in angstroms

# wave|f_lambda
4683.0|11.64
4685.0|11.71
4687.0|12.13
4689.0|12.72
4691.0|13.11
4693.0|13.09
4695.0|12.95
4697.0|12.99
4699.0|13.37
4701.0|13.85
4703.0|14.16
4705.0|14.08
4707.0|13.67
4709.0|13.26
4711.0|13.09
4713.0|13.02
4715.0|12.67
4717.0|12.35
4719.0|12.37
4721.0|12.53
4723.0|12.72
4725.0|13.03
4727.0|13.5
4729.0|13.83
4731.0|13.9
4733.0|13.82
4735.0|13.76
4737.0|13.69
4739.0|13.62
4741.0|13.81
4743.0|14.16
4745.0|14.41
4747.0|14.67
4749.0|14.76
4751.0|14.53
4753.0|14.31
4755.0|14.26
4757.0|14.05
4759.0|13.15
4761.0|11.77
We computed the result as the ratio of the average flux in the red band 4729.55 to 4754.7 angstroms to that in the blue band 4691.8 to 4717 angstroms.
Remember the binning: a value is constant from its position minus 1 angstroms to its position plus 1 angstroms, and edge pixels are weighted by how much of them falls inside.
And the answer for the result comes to 1.1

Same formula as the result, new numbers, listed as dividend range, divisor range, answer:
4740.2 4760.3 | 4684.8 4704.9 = 1.08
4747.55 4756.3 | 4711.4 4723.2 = 1.15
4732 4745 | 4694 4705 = 1.02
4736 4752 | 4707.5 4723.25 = 1.11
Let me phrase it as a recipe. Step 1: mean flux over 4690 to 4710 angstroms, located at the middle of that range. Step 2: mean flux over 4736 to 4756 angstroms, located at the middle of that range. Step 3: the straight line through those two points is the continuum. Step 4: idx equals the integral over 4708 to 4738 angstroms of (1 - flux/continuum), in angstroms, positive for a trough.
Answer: 1.45 angstroms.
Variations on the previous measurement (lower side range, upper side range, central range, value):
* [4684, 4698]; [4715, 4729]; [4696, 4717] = -1.02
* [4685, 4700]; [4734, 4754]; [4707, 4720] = 0.50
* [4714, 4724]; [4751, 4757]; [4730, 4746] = -0.49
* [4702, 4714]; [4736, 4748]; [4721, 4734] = 0.42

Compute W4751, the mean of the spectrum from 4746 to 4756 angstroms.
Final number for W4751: 14.5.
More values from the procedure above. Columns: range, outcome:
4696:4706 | 13.7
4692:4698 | 13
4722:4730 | 13.3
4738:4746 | 14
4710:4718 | 12.8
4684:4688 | 11.9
